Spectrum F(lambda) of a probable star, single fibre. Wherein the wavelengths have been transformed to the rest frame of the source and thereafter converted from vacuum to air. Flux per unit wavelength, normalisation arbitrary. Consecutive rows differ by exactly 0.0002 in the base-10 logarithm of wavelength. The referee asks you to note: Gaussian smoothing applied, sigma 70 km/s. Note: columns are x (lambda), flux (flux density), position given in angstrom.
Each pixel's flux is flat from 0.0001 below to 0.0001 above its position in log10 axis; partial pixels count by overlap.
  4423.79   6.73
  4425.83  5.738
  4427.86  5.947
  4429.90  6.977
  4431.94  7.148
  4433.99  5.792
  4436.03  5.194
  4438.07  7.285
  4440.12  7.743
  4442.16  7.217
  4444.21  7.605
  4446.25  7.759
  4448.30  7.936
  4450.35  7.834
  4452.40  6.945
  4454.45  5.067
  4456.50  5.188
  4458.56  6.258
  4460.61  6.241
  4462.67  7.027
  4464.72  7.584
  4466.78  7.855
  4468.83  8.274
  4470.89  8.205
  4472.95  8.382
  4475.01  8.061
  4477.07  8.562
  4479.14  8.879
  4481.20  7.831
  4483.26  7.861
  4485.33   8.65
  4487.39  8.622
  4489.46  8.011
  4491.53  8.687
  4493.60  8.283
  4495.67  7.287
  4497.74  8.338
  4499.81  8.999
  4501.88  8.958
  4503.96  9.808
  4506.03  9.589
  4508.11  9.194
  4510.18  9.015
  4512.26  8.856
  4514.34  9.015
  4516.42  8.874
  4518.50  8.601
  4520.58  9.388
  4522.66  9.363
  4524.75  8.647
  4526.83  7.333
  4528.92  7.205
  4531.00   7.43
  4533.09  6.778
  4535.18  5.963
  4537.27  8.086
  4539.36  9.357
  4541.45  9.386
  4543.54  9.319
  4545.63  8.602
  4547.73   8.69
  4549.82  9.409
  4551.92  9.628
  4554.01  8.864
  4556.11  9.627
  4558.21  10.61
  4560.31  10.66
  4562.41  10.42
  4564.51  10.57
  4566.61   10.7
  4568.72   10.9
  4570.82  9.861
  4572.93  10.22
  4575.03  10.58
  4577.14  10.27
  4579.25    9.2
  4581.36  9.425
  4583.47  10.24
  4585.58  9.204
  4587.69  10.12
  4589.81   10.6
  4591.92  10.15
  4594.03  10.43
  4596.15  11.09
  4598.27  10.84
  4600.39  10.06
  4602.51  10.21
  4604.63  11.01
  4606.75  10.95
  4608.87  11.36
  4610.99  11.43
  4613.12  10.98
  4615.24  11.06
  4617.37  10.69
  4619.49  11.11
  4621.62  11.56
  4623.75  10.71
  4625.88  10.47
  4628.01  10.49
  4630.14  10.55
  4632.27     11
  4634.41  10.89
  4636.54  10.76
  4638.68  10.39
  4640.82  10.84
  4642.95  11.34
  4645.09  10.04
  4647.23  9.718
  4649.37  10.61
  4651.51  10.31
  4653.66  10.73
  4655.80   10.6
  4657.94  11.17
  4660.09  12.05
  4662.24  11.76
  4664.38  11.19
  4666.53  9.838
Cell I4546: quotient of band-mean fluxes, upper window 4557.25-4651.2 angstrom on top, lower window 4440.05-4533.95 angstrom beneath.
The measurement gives 1.3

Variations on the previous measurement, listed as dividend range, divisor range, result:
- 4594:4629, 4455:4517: 1.33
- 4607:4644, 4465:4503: 1.31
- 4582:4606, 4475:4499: 1.25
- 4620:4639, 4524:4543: 1.38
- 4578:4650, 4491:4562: 1.20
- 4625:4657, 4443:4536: 1.32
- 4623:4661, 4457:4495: 1.35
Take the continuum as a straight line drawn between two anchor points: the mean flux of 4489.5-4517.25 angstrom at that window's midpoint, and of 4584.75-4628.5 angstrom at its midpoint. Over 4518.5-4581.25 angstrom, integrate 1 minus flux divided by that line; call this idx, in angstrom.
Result 3.1 angstrom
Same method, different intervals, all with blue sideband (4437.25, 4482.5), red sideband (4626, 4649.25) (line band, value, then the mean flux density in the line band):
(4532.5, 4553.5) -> 0.8 angstrom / 8.57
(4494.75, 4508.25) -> -1.1 angstrom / 8.87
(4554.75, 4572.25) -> -2.1 angstrom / 10.4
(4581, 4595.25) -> -0.5 angstrom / 10.1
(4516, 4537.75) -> 1.7 angstrom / 7.94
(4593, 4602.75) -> -0.6 angstrom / 10.5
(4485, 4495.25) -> -0.5 angstrom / 8.37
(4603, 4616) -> -1.3 angstrom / 11.1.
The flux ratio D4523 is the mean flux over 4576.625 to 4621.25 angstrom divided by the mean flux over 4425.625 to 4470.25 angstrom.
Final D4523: 1.5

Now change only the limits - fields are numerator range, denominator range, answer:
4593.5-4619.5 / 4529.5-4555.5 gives 1.28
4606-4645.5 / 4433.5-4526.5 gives 1.36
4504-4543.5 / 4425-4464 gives 1.27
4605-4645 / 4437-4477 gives 1.49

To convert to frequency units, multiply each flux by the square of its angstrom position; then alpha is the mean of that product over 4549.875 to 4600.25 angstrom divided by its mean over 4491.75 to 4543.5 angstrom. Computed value 1.2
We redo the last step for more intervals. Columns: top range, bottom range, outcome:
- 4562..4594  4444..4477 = 1.47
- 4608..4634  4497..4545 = 1.33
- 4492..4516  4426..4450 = 1.31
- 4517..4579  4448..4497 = 1.24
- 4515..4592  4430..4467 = 1.42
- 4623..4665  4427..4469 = 1.71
